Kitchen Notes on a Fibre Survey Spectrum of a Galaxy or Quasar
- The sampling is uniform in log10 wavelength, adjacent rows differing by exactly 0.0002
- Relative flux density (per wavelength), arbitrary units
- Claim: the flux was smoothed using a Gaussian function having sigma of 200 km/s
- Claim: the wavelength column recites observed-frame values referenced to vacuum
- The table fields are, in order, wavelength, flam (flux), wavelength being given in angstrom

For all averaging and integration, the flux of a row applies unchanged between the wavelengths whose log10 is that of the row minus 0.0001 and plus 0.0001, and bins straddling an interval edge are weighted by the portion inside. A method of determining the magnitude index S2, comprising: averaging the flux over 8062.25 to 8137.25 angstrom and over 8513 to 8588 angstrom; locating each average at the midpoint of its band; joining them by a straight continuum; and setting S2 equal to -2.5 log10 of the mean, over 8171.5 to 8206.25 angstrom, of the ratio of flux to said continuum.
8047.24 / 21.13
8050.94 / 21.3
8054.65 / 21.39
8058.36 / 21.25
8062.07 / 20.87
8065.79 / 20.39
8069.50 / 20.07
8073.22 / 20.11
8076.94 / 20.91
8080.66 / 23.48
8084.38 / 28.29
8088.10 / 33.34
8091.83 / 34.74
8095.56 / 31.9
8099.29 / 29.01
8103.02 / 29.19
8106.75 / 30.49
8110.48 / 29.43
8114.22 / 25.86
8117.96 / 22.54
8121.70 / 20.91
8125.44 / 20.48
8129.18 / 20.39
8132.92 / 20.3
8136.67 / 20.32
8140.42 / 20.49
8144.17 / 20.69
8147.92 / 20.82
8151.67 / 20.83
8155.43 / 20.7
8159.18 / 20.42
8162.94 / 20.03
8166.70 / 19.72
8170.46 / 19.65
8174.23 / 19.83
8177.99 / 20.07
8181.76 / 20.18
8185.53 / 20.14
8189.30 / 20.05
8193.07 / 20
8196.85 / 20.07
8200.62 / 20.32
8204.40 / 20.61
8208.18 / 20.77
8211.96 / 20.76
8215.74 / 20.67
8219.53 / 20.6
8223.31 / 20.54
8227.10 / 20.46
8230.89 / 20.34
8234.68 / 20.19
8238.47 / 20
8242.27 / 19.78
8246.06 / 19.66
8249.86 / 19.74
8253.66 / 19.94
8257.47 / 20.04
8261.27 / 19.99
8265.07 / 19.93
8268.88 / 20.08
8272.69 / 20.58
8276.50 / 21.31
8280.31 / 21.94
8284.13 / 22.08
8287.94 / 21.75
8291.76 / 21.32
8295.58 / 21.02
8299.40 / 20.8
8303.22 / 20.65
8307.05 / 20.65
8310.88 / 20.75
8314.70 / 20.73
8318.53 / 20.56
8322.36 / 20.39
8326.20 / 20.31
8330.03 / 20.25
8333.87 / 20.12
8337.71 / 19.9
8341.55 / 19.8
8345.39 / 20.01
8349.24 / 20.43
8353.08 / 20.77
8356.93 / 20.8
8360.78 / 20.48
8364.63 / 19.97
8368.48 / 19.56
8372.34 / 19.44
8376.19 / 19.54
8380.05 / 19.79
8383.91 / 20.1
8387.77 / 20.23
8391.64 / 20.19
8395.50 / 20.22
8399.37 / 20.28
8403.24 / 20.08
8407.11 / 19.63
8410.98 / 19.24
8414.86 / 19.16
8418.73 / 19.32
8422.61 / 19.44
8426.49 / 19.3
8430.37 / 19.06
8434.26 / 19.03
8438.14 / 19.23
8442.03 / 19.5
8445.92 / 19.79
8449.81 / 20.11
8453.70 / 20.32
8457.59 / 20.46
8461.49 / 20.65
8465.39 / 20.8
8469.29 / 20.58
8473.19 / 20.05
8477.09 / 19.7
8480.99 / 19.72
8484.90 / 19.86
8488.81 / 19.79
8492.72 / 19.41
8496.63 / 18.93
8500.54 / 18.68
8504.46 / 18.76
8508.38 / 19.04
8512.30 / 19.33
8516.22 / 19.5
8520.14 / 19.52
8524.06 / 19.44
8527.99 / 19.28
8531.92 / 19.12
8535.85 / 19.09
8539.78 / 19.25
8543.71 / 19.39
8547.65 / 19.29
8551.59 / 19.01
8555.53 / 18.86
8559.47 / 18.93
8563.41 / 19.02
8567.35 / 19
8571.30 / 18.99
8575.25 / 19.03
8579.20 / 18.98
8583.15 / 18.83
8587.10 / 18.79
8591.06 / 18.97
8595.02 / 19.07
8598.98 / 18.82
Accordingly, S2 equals 0.19 mag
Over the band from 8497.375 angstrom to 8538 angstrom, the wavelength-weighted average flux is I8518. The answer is 19.2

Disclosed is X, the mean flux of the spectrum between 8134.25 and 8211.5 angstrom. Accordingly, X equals 20.3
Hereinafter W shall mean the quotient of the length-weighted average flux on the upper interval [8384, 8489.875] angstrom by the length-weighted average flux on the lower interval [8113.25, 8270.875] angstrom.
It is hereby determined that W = 1.0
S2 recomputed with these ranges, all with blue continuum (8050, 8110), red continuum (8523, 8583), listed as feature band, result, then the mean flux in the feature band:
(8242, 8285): 0.13 mag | 20.4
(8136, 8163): 0.19 mag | 20.6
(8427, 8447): 0.08 mag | 19.3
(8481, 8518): 0.03 mag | 19.3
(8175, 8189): 0.20 mag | 20.1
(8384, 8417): 0.07 mag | 19.9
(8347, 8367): 0.07 mag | 20.5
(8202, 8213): 0.15 mag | 20.7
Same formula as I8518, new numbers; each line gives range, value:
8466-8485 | 20.1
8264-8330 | 20.9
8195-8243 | 20.4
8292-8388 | 20.3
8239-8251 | 19.8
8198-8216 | 20.6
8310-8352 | 20.3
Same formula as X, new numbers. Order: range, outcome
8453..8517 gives 19.7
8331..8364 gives 20.3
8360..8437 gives 19.7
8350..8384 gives 20.1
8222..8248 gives 20.1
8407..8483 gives 19.8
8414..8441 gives 19.2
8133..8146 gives 20.5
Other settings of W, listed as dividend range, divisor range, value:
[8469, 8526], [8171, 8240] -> 0.96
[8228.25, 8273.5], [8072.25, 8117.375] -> 0.71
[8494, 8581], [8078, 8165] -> 0.78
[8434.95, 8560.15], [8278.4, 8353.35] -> 0.94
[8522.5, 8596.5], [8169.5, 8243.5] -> 0.94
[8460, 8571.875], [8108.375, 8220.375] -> 0.93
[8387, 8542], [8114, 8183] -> 0.95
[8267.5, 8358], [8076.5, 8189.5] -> 0.88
